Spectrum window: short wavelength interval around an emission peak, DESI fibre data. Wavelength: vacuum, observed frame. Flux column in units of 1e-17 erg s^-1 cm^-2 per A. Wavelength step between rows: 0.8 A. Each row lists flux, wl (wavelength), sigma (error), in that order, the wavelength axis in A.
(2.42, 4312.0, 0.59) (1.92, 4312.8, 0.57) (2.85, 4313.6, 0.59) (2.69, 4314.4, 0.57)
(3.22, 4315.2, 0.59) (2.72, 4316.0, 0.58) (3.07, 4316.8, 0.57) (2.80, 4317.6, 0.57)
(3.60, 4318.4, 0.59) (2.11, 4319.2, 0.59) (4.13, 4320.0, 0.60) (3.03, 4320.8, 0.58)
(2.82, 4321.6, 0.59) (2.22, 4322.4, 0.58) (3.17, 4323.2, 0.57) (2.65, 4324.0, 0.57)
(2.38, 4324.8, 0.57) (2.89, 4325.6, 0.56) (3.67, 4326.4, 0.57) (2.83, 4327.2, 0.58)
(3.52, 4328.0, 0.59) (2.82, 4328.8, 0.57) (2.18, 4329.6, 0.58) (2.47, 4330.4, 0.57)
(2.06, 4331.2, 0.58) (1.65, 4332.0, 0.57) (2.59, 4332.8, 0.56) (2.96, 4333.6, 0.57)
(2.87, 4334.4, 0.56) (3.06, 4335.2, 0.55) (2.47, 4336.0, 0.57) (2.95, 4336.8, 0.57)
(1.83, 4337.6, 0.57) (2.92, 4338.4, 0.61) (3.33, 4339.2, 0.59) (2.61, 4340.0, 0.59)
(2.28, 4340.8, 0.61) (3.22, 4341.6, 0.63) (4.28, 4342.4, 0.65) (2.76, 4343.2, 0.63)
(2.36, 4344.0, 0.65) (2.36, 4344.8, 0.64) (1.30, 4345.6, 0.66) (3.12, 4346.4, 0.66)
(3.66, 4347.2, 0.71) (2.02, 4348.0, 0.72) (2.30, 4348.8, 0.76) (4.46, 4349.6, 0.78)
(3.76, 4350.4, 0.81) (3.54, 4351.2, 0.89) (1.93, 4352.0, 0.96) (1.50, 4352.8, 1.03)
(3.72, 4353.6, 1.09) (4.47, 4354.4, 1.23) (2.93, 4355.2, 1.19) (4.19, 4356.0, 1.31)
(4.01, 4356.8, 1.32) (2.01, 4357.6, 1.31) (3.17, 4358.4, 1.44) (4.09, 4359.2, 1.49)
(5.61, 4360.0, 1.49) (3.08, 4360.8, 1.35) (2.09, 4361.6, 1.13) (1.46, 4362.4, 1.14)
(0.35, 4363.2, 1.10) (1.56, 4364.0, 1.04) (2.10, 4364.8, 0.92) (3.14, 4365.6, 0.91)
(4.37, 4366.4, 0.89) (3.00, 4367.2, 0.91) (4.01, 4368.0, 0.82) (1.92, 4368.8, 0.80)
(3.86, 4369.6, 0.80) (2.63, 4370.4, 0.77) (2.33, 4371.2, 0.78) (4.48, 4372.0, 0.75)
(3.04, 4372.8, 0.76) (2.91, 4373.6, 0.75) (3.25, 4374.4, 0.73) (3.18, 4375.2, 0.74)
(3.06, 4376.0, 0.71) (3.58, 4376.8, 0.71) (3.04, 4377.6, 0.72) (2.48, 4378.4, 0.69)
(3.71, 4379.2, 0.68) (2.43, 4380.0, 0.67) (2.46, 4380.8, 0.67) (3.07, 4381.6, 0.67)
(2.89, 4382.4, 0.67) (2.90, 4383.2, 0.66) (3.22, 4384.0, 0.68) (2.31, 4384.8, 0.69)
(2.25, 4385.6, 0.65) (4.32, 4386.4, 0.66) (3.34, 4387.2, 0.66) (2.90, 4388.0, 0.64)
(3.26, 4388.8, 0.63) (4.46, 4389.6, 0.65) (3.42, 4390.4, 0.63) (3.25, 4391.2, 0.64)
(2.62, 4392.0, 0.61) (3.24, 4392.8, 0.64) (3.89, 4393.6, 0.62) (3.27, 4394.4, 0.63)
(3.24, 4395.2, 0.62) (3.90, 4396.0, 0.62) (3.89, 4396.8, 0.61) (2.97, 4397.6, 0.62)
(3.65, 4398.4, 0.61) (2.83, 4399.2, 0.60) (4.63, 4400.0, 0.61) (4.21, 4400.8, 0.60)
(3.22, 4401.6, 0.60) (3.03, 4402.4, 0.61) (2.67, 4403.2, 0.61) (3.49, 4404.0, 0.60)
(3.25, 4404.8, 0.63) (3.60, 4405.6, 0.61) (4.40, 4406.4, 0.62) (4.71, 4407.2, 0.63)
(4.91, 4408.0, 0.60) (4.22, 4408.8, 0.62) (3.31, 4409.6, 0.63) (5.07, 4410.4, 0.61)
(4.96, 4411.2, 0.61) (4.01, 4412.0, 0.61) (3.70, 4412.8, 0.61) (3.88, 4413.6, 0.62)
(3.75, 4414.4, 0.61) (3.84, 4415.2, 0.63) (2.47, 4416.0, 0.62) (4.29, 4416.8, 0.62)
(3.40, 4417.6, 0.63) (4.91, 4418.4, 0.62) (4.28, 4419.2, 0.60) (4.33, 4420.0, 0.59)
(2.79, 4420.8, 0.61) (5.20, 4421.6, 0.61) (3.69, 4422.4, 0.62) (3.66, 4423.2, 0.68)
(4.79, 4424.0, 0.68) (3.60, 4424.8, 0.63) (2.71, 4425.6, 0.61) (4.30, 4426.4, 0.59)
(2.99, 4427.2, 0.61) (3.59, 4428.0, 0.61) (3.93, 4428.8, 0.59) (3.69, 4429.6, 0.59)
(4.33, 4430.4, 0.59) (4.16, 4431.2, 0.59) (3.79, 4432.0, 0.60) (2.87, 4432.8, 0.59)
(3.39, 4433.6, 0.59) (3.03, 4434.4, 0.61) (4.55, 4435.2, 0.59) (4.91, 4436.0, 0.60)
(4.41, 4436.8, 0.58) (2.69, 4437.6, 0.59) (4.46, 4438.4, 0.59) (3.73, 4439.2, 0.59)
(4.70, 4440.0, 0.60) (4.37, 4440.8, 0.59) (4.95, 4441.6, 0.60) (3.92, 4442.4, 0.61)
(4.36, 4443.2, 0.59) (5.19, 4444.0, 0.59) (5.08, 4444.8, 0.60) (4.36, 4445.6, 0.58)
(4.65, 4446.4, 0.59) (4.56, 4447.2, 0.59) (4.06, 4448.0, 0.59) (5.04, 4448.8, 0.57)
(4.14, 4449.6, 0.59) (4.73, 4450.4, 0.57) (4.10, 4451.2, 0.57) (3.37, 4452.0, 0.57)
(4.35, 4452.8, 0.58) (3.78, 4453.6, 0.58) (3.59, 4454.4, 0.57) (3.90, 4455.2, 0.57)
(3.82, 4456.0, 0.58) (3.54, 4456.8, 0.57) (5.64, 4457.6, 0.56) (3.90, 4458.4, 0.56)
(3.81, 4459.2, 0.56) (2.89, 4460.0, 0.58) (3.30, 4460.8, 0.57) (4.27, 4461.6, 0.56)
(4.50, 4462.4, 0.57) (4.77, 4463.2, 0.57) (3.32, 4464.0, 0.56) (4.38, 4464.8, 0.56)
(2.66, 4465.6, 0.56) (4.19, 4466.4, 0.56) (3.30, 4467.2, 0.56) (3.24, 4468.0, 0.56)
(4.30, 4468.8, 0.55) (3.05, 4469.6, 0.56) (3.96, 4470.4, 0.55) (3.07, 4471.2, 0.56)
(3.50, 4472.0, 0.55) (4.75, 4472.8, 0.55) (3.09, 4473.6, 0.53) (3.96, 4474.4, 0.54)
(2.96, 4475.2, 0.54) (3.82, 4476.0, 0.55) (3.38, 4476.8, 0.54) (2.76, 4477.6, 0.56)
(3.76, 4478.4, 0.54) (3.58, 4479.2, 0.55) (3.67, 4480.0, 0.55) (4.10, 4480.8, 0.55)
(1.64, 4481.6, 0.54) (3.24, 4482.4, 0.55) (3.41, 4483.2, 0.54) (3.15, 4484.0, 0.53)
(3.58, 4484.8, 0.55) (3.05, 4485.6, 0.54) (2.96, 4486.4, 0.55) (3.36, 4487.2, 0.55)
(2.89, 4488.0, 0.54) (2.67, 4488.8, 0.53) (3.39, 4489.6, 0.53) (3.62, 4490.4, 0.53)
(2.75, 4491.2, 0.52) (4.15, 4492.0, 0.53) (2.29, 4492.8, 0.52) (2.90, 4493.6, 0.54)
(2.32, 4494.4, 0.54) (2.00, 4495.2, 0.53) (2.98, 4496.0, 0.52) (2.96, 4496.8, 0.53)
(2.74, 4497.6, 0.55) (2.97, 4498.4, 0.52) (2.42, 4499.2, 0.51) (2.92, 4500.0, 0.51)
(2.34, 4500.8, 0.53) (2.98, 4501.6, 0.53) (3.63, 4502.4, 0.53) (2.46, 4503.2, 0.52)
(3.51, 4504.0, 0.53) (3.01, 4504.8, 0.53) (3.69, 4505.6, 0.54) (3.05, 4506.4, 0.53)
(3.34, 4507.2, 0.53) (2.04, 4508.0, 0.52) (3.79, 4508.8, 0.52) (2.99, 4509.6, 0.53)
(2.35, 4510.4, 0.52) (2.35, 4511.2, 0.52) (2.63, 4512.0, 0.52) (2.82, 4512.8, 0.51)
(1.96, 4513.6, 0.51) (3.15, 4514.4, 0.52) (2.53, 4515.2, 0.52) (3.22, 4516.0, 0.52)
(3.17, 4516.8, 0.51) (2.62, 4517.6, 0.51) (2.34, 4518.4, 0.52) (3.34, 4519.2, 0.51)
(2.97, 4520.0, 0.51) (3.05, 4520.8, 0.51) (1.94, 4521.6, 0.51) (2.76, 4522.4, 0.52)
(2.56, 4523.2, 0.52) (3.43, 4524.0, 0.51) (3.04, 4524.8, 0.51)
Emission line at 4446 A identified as C III] 1909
